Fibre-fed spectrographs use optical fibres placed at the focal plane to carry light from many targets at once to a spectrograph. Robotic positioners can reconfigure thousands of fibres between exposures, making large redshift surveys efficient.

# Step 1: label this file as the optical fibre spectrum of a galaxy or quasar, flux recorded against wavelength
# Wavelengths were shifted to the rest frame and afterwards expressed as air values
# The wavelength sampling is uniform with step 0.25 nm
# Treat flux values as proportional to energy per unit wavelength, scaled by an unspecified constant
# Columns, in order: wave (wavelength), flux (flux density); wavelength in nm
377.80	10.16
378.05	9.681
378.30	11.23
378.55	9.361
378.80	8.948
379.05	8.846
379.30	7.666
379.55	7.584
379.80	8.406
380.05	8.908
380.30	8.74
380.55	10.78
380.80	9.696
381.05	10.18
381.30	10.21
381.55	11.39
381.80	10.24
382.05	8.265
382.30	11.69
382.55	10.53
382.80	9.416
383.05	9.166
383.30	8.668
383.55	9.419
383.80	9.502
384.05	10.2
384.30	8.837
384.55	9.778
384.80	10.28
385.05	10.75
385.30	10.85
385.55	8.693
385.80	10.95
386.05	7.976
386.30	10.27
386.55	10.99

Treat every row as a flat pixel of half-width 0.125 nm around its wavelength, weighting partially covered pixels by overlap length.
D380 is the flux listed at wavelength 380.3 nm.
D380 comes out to 8.74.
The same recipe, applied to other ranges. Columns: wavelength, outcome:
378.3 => 11.23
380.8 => 9.696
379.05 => 8.846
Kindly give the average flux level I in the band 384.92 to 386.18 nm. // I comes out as 9.85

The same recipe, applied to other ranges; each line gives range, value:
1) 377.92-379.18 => 9.61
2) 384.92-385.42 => 10.8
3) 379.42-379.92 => 7.99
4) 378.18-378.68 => 10.3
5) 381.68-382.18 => 9.27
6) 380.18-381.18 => 9.86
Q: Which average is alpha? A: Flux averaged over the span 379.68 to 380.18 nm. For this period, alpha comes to 8.66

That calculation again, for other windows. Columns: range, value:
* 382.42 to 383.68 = 9.45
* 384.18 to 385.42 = 10.1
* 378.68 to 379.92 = 8.29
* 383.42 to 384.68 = 9.55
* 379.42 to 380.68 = 8.88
